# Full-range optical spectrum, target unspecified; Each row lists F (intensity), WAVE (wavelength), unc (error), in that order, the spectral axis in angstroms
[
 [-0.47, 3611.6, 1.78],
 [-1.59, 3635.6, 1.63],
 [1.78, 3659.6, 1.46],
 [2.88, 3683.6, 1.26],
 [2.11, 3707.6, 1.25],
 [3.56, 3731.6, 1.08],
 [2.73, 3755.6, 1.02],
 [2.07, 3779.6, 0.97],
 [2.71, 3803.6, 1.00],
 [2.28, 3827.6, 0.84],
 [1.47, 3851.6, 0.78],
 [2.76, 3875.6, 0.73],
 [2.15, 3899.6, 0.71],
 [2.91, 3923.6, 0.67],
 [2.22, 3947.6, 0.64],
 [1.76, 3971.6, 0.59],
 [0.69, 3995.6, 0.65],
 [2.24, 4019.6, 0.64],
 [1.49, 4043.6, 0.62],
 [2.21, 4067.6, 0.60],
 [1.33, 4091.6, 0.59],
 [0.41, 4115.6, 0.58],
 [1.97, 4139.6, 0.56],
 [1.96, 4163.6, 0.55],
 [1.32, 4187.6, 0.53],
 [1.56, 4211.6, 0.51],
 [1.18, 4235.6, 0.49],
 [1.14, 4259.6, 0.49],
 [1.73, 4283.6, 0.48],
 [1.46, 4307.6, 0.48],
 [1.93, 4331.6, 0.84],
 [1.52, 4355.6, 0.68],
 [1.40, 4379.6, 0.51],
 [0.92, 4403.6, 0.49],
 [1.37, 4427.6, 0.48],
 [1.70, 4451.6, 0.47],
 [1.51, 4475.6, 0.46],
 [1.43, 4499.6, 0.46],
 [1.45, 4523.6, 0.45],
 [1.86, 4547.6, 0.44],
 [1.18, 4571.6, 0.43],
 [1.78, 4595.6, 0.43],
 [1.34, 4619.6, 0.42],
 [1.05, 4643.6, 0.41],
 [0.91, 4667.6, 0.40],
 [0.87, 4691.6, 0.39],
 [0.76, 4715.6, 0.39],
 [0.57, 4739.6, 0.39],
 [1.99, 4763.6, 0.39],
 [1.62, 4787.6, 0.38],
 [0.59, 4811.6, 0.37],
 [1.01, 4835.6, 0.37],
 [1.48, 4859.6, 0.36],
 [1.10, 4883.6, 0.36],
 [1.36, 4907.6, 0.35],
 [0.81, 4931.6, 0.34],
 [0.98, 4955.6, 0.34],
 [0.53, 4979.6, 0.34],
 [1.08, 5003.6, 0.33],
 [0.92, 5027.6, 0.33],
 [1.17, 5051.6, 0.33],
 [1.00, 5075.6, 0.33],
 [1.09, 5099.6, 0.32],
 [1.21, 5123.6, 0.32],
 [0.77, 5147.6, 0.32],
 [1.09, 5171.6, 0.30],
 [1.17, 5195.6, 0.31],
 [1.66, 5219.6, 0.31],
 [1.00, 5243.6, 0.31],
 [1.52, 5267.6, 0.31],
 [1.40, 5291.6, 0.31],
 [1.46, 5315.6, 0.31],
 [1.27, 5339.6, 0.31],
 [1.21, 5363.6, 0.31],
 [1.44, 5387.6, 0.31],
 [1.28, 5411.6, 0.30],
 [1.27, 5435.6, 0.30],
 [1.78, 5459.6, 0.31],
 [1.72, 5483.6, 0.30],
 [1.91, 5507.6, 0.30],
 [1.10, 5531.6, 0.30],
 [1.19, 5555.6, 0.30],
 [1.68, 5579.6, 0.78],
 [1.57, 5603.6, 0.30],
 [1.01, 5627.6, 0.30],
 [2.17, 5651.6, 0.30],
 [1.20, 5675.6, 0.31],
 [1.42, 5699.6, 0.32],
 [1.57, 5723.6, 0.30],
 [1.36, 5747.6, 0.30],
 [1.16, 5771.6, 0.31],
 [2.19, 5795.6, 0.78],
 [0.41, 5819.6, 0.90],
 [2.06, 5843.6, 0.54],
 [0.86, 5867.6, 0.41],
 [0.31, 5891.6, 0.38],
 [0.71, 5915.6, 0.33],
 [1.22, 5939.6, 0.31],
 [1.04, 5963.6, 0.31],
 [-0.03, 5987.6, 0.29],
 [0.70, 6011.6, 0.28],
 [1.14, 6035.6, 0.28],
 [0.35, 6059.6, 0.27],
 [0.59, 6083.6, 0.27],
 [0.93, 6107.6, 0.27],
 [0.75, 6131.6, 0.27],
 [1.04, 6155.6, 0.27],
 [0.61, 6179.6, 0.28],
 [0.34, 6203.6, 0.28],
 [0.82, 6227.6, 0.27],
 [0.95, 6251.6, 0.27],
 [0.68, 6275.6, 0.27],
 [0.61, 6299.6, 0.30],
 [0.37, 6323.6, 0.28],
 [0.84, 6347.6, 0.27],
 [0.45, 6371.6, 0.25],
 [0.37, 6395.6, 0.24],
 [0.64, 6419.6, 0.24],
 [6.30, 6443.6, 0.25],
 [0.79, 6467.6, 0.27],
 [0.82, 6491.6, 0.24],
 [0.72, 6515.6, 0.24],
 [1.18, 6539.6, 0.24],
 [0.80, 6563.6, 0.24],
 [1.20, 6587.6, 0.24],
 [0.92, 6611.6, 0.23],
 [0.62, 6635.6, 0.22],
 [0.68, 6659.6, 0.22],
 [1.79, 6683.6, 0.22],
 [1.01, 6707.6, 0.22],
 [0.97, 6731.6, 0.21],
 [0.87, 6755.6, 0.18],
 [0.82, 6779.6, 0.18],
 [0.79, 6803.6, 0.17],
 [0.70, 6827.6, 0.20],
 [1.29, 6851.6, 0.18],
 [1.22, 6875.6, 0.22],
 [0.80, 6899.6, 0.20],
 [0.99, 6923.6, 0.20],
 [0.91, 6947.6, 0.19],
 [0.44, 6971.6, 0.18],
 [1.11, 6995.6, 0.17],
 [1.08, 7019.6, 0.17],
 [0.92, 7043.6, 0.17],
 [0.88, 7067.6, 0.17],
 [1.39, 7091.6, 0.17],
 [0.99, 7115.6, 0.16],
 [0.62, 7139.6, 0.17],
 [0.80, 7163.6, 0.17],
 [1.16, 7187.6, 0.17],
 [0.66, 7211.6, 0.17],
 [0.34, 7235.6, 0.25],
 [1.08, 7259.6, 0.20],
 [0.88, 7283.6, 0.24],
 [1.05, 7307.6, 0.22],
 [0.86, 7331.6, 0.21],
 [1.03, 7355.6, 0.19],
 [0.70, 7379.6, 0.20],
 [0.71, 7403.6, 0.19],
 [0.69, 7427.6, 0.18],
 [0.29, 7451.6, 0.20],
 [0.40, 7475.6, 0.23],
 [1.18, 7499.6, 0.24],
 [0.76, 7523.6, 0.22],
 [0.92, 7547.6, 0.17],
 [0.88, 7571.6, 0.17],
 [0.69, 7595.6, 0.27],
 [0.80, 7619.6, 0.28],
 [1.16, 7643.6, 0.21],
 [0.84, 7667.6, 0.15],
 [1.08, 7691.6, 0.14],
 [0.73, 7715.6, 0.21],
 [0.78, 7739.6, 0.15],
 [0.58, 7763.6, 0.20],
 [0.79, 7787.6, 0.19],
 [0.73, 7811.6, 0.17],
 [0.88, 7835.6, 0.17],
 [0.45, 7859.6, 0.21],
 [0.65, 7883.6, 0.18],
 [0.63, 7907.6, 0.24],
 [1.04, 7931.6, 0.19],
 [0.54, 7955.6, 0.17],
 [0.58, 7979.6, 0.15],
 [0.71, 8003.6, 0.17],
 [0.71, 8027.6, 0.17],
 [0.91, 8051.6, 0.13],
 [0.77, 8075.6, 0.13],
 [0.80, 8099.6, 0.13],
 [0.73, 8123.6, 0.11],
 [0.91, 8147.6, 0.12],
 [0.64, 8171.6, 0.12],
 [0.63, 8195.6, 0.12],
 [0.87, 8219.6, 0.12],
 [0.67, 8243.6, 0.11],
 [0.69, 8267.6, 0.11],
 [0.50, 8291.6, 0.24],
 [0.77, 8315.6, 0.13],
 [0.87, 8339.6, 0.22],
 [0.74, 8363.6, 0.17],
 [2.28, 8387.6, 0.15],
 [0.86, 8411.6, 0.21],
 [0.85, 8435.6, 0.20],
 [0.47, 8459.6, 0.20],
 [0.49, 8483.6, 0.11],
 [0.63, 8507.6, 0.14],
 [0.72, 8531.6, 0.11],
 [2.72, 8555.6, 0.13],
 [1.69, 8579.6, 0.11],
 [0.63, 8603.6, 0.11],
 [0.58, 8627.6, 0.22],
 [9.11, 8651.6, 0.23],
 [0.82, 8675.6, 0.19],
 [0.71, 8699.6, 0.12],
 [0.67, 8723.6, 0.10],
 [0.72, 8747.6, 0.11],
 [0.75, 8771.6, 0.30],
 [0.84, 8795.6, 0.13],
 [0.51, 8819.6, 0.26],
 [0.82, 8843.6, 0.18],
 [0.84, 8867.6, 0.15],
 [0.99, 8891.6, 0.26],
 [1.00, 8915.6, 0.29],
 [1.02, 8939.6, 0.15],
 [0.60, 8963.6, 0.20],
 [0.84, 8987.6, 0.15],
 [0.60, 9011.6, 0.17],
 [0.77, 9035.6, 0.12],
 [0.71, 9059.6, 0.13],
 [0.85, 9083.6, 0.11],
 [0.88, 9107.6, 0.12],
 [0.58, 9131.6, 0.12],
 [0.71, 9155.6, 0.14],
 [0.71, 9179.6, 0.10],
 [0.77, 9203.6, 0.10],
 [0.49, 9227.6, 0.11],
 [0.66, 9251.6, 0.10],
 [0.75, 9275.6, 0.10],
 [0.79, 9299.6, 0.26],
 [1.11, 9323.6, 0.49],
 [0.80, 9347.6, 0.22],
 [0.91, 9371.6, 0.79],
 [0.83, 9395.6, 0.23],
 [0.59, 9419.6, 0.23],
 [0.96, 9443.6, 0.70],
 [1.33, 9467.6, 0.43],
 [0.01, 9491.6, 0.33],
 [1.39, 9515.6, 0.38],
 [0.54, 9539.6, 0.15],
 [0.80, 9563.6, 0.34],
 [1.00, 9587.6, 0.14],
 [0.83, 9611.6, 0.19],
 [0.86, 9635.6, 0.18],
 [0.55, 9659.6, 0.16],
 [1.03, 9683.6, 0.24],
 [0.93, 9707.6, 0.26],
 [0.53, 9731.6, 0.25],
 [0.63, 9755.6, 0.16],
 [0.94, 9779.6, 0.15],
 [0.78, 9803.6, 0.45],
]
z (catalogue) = 0.73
